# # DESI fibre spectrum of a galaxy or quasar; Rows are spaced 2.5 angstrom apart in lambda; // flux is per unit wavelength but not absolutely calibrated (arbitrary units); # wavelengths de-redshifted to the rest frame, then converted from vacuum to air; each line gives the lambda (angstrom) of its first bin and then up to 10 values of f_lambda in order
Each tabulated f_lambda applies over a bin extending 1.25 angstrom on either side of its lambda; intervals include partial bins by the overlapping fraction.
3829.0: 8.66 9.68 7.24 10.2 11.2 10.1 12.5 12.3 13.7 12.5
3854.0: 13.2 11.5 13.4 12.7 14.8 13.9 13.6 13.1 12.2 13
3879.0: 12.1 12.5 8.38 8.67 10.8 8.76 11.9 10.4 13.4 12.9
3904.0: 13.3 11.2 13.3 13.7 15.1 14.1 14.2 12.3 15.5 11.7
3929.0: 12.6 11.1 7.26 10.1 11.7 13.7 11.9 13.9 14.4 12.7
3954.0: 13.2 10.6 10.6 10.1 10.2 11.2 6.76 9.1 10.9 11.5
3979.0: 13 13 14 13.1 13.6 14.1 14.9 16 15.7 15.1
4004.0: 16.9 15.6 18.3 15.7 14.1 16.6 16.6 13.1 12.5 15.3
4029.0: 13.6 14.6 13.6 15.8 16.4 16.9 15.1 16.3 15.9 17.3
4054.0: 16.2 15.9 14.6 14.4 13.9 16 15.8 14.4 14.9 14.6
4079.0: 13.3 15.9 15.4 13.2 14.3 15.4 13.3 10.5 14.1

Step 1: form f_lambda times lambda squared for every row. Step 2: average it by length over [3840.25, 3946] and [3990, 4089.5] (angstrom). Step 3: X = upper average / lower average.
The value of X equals 1.34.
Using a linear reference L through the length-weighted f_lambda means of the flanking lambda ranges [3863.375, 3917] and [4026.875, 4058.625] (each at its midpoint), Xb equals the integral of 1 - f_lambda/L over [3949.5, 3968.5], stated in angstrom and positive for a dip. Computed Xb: 3.6 angstrom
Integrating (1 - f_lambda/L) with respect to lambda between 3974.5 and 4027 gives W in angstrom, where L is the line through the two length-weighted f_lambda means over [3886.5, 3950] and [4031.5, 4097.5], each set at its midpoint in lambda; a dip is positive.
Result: -3.1 angstrom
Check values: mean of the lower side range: 12.3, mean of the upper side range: 15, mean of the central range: 14.6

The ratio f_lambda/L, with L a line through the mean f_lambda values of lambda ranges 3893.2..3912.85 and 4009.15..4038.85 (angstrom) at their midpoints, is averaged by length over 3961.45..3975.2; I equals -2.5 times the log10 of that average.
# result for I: 0.39 mag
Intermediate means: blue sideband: 12.5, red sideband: 14.9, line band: 9.67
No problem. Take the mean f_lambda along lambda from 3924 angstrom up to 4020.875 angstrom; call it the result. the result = 13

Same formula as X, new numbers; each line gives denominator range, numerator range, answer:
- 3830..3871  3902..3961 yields 1.08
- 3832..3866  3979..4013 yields 1.35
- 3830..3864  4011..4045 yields 1.41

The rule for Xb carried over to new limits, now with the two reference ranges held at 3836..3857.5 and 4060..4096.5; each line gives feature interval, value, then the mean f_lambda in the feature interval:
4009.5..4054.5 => -4.37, 15.3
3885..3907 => 2.27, 11.2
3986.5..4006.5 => -2.17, 15.1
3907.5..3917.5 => -1.01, 14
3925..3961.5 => 3.47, 11.8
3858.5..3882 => -1.76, 13.1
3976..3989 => 0.37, 13.1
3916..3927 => -0.74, 13.7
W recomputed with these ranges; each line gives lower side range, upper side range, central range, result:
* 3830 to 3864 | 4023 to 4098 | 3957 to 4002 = 4.48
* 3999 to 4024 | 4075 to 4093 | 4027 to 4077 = -0.97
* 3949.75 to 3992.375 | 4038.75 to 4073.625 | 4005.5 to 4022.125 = -2.68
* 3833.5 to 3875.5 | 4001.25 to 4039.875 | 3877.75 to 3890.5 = 2.37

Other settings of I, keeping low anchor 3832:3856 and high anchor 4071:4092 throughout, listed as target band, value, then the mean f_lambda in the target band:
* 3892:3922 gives -0.06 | 12.9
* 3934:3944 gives 0.13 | 11.3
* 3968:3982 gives 0.23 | 10.7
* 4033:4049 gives -0.12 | 15.7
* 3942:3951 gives -0.05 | 13.4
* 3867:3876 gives -0.11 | 13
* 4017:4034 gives -0.04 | 14.3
